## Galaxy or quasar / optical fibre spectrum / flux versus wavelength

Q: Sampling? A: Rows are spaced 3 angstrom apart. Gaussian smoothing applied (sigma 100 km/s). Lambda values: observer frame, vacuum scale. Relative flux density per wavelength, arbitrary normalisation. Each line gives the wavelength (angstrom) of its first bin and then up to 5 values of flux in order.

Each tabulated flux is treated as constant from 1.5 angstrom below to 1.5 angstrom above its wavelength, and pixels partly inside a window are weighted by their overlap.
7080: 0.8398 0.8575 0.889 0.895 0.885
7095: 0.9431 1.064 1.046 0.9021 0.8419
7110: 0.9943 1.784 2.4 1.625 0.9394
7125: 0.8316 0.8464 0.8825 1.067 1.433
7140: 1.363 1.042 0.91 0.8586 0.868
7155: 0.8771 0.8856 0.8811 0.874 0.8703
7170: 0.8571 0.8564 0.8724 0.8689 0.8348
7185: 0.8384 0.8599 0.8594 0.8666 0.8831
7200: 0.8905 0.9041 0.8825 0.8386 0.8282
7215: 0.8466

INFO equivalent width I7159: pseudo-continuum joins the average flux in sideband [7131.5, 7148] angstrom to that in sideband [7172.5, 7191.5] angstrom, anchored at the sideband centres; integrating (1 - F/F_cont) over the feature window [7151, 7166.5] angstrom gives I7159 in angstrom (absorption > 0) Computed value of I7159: 2.0 angstrom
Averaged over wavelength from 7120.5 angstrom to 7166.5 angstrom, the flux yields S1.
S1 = 0.968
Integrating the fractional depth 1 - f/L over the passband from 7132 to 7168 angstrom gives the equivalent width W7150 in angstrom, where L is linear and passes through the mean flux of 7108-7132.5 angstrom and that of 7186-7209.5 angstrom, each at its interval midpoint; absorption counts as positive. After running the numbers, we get 4.3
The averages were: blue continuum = 1.28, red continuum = 0.874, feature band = 0.994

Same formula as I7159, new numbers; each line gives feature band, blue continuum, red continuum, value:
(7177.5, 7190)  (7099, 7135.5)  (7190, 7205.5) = 1.1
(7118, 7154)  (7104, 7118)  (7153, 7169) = 3.4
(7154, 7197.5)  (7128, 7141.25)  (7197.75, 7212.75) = 5.2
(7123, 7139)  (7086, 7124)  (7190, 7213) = 1.0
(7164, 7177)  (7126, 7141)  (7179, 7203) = 1.2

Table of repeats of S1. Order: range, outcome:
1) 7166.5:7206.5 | 0.867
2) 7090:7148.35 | 1.14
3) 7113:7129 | 1.39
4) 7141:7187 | 0.885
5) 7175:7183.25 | 0.859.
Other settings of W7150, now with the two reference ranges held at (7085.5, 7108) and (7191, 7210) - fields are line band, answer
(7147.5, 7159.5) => 0.43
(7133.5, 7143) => -3.73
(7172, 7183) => 0.39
